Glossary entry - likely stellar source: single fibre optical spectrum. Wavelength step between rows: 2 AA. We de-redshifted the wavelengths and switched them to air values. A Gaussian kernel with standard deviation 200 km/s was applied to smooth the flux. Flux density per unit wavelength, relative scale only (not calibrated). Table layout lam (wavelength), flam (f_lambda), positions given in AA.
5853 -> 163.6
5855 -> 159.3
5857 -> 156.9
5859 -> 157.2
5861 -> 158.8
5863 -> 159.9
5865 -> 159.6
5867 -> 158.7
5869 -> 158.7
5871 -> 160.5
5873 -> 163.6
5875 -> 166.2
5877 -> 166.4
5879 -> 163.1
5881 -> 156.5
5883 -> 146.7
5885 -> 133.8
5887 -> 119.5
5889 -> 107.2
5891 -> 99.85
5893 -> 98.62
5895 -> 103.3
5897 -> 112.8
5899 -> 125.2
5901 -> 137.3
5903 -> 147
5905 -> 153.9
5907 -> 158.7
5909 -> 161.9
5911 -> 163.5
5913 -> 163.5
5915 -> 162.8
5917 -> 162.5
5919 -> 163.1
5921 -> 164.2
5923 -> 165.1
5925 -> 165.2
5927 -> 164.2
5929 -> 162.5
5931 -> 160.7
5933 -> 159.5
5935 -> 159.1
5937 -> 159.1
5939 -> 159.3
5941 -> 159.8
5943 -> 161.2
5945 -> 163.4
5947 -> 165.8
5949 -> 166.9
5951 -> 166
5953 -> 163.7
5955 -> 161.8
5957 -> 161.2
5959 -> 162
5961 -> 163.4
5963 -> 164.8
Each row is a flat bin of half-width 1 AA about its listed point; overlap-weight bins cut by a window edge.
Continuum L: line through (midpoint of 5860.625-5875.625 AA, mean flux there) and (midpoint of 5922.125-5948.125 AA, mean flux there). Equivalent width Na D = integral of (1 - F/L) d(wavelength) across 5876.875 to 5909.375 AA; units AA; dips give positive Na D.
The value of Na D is 5.6 AA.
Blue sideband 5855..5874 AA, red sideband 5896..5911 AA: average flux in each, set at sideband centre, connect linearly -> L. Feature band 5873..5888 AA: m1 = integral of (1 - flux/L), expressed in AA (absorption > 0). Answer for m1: 0.2 AA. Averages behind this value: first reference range 159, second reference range 144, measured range 151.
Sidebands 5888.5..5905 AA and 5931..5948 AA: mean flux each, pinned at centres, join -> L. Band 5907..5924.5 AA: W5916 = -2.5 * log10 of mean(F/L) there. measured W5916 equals -0.19 mag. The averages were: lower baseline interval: 119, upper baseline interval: 161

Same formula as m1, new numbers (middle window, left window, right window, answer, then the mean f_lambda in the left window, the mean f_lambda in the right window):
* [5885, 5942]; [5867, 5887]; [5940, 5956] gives 4.62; 155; 164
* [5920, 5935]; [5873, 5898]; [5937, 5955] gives -0.90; 132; 163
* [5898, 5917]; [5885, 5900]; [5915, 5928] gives -2.01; 111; 164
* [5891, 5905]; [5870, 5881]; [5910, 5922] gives 3.57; 163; 163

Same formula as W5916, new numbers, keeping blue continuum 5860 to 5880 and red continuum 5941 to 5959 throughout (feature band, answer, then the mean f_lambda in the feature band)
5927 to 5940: 0.02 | 160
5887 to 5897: 0.47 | 105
